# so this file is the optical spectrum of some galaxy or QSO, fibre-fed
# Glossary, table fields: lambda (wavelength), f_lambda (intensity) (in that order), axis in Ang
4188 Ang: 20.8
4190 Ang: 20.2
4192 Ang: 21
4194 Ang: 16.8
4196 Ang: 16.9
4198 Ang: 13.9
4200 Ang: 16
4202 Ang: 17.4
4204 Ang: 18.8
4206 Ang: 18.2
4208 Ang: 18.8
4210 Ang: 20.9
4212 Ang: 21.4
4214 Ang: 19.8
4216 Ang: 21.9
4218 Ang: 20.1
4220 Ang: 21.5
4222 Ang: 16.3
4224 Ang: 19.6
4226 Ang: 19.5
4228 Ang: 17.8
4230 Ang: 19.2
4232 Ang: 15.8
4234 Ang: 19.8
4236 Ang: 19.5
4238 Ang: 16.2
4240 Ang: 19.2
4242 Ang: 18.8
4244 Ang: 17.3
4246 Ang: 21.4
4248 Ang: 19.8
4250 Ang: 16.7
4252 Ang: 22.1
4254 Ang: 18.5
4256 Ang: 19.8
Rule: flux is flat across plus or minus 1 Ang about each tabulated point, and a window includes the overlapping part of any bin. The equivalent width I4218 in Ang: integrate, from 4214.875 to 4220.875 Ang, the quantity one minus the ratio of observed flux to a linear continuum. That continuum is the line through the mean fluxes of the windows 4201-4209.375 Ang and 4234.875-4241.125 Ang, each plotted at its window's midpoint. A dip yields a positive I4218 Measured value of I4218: -0.9 Ang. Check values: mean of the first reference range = 18.4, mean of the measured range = 21.1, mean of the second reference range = 18.3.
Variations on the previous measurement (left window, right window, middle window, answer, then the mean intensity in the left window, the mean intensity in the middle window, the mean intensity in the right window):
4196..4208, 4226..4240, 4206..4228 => -2.7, 17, 19.8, 18.2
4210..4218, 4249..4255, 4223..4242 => 1.4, 20.9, 18.5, 19.1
